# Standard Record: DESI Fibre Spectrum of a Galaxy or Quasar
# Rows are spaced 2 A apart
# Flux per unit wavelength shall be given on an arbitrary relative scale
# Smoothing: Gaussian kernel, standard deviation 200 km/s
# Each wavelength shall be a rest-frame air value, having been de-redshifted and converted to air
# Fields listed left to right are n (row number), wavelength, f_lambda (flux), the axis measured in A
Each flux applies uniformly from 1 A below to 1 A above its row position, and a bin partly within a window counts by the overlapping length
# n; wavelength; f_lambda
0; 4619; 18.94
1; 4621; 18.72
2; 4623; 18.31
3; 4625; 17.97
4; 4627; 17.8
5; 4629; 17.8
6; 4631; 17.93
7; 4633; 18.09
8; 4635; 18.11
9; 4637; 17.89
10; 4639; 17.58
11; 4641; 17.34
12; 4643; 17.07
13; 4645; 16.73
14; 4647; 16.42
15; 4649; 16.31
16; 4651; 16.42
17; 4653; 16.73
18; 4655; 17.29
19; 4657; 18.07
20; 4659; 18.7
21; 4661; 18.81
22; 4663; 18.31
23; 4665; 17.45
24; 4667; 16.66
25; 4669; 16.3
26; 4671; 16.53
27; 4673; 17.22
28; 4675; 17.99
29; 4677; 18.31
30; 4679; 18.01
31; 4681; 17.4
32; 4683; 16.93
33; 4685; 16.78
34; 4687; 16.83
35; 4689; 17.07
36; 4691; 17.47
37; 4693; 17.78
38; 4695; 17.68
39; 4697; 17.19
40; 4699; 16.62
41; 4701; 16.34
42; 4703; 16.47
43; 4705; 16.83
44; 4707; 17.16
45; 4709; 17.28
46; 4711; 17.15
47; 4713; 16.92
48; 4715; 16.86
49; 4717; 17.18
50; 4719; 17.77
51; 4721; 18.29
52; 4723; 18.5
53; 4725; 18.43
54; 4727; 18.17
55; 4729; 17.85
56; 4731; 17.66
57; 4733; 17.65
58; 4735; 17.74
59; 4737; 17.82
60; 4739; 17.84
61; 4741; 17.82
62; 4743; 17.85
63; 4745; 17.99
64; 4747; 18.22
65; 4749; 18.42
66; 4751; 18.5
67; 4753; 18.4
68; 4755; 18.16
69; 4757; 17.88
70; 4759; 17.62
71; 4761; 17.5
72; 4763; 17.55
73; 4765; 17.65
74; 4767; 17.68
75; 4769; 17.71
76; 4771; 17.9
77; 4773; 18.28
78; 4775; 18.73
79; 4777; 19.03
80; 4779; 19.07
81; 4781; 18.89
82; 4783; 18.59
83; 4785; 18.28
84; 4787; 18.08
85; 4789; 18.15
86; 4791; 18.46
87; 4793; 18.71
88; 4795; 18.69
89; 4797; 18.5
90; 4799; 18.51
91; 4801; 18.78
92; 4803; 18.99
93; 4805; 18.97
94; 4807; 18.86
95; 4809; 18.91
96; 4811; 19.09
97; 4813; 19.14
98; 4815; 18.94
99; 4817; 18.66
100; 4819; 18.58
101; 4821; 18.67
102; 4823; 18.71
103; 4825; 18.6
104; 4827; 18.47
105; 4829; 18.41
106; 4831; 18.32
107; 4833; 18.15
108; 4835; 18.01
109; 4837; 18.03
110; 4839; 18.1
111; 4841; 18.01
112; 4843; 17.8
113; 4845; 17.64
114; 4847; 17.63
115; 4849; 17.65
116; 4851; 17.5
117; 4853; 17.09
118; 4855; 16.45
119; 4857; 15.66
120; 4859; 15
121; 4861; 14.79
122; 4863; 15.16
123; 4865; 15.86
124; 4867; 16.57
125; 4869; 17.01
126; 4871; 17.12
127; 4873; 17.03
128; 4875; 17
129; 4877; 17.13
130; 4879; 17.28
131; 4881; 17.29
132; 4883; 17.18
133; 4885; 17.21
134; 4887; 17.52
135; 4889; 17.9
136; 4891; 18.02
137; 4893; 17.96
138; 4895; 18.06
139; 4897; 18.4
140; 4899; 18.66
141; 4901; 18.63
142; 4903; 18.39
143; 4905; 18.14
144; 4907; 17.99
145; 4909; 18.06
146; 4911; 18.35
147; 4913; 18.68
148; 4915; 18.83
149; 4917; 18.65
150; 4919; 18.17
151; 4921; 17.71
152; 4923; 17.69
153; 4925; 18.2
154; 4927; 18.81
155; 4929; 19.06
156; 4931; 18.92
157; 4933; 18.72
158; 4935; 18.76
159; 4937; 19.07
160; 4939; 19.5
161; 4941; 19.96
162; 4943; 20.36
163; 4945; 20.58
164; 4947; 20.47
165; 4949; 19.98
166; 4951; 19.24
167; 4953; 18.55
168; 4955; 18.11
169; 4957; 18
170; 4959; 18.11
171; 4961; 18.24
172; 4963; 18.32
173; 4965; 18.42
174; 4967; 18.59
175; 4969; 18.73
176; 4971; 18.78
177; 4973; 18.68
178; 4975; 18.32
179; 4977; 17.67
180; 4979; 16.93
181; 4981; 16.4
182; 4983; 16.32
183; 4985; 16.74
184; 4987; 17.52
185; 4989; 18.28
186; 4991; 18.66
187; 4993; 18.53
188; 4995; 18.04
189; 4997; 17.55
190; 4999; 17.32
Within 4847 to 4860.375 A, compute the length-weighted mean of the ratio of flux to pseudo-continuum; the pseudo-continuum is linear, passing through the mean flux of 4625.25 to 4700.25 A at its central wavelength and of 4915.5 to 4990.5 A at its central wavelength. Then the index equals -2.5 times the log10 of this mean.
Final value 0.096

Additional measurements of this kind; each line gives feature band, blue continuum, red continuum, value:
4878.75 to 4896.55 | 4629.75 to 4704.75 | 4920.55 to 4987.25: 0.037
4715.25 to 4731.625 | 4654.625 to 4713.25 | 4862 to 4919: -0.034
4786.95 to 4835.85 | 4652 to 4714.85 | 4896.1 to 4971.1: -0.035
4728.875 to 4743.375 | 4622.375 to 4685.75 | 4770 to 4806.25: 0.023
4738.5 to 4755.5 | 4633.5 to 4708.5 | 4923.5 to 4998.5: -0.033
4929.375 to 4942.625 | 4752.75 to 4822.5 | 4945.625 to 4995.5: -0.054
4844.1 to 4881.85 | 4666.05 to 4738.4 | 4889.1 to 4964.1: 0.101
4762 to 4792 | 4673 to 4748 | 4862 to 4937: -0.039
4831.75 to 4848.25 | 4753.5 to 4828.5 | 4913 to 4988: 0.033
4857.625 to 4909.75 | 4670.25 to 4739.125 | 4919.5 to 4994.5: 0.057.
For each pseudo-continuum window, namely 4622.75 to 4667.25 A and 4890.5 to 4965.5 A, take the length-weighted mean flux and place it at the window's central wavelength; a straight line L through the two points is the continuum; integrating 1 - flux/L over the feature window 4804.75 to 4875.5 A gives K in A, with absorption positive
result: 2.64 A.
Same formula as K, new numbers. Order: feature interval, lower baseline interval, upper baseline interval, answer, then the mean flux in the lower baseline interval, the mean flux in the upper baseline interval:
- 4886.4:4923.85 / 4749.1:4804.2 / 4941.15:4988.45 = 0.4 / 18.3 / 18.4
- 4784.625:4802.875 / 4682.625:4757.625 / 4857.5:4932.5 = -0.9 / 17.6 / 17.6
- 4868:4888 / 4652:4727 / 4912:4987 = 1.1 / 17.4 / 18.5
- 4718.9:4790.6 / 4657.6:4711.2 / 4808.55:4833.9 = -0.4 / 17.3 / 18.7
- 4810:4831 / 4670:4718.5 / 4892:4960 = -0.8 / 17.2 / 18.7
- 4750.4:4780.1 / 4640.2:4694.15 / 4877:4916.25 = -0.9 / 17.3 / 18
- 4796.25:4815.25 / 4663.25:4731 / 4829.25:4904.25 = -1.7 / 17.3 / 17.3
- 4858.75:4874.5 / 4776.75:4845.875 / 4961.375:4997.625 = 1.9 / 18.5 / 17.9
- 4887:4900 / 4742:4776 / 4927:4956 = 0.6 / 18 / 19.4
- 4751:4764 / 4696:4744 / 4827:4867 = -0.4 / 17.5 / 17.1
